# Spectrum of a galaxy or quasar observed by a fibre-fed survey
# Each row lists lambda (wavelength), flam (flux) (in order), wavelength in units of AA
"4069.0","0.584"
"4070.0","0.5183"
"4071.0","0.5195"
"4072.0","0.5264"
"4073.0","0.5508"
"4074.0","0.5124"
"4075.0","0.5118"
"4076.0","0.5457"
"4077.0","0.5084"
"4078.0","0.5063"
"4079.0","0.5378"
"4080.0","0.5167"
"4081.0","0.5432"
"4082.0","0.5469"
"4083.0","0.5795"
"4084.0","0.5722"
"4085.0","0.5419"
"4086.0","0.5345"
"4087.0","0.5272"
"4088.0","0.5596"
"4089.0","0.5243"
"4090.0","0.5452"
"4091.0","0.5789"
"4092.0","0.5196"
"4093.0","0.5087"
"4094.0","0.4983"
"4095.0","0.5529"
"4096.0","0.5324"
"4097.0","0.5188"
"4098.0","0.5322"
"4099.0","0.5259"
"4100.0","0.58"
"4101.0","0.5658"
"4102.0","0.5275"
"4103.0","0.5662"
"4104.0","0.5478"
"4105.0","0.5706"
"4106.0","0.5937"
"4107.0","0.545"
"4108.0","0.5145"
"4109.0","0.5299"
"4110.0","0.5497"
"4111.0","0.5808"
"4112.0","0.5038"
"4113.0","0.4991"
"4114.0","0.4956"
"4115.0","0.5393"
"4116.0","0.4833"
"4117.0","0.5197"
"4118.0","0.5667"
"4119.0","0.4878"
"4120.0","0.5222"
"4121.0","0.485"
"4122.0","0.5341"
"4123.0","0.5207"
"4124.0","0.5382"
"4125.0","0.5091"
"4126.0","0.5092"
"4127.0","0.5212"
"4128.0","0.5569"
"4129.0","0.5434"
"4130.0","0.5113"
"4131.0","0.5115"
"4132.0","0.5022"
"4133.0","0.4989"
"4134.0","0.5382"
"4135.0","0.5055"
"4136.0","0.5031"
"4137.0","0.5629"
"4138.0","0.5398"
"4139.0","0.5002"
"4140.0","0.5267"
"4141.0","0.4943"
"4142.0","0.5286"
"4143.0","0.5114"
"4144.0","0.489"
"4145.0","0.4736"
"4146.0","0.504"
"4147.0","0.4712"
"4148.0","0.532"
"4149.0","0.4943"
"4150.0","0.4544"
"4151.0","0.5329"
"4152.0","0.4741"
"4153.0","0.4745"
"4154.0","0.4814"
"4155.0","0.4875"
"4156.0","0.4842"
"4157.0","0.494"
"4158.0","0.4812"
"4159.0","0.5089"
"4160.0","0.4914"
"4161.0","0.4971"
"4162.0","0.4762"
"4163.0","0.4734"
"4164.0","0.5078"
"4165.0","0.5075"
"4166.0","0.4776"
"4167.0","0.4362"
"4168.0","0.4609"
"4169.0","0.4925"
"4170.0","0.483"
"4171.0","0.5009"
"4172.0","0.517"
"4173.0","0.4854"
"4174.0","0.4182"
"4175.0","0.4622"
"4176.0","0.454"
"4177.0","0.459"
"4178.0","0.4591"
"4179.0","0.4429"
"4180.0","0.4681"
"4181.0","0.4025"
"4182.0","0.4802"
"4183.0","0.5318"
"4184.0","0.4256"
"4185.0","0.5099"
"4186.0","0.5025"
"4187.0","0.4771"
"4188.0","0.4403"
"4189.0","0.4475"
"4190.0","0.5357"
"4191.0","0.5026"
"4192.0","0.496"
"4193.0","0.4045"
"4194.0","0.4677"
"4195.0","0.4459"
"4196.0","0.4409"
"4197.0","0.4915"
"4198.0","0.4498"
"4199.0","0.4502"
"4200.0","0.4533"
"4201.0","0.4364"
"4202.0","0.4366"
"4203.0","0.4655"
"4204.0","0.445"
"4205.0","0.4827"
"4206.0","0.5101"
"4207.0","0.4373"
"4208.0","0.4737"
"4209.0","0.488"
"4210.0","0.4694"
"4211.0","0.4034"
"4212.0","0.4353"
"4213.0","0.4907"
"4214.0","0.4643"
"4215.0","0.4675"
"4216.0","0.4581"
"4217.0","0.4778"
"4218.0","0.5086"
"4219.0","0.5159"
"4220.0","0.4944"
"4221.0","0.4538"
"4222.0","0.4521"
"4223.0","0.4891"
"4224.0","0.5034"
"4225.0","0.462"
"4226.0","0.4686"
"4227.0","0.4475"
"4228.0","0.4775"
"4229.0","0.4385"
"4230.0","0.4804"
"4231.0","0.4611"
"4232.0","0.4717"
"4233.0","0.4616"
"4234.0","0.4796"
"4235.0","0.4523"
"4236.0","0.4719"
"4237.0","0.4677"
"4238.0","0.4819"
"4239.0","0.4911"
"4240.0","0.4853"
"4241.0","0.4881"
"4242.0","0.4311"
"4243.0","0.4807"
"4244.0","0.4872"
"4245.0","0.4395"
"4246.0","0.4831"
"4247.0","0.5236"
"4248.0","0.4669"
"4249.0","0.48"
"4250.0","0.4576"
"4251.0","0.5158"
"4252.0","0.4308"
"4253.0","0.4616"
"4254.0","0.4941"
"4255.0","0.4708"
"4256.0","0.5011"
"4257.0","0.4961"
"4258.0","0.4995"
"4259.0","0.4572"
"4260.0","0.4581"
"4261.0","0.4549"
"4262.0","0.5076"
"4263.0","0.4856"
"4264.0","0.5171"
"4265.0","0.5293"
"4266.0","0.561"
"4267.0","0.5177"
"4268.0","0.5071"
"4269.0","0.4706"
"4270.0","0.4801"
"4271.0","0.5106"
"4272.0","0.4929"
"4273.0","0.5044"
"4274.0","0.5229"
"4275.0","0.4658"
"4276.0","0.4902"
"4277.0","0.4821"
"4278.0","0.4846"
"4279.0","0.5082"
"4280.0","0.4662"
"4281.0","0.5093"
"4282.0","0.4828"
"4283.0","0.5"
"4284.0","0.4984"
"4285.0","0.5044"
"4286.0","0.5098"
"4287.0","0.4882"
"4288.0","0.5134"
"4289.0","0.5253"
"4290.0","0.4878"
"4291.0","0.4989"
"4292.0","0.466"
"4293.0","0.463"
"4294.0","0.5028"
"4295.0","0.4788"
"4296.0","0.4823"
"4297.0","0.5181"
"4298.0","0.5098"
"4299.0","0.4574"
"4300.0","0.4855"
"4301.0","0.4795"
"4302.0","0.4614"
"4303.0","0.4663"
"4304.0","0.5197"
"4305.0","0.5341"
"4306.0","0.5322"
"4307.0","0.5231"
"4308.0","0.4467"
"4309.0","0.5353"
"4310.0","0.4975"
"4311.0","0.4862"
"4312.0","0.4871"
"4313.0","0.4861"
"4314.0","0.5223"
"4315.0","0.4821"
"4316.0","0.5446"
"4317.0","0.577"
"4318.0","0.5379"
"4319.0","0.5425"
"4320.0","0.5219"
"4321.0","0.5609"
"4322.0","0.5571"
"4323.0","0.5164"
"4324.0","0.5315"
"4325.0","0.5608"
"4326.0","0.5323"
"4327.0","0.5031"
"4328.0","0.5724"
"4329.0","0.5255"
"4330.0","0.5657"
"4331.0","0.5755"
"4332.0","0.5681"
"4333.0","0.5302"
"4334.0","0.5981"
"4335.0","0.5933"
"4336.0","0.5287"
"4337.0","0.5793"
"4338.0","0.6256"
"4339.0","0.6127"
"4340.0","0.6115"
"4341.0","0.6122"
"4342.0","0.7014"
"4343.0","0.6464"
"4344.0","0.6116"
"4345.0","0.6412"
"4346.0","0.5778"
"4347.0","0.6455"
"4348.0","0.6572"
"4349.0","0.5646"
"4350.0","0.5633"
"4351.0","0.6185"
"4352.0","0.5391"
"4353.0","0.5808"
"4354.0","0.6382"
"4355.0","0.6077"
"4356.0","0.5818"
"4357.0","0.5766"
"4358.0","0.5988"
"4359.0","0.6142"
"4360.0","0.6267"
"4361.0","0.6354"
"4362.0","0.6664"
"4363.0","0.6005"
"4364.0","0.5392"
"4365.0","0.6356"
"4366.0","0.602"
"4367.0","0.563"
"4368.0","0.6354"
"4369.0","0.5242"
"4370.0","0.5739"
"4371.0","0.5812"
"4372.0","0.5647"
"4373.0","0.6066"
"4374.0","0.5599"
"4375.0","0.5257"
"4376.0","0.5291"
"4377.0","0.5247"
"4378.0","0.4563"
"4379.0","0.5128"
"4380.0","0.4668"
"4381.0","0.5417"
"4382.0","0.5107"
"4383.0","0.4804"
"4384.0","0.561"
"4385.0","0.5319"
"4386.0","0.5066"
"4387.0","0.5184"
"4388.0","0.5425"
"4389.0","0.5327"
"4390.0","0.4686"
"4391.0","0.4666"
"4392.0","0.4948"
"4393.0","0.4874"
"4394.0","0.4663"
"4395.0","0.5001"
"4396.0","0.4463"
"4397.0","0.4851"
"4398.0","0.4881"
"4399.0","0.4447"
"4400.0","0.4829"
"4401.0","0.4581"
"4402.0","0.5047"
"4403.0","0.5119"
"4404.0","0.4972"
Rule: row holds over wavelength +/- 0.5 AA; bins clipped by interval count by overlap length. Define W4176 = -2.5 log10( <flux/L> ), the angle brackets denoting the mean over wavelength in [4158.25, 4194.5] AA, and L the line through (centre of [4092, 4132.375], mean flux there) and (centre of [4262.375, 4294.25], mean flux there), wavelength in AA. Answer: 0.09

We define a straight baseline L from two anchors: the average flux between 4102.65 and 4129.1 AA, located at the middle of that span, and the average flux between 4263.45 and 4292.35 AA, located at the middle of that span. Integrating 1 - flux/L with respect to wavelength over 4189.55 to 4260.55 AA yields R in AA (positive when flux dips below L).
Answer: 5.46 AA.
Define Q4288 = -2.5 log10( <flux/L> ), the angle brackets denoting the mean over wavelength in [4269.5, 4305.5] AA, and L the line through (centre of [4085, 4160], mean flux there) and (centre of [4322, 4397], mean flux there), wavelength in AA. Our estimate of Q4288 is 0.12 mag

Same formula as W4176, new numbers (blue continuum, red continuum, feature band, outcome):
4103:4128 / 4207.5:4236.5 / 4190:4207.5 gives 0.048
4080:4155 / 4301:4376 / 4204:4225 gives 0.150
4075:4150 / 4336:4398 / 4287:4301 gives 0.131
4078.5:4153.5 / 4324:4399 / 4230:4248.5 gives 0.150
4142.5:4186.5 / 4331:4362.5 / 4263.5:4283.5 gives 0.113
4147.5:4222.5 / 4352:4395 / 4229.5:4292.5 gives 0.040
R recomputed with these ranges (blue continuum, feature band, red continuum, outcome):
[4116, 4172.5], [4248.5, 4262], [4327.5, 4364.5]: 1.92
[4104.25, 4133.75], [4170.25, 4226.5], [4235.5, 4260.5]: 3.12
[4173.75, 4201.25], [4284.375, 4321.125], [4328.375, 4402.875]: 1.53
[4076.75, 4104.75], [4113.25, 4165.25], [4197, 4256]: 0.81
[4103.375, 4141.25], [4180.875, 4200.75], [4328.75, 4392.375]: 2.59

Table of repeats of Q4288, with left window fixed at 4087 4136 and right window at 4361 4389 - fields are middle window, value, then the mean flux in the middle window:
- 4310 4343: -0.01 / 0.555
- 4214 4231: 0.14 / 0.474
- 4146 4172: 0.10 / 0.488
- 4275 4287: 0.11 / 0.493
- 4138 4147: 0.06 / 0.504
